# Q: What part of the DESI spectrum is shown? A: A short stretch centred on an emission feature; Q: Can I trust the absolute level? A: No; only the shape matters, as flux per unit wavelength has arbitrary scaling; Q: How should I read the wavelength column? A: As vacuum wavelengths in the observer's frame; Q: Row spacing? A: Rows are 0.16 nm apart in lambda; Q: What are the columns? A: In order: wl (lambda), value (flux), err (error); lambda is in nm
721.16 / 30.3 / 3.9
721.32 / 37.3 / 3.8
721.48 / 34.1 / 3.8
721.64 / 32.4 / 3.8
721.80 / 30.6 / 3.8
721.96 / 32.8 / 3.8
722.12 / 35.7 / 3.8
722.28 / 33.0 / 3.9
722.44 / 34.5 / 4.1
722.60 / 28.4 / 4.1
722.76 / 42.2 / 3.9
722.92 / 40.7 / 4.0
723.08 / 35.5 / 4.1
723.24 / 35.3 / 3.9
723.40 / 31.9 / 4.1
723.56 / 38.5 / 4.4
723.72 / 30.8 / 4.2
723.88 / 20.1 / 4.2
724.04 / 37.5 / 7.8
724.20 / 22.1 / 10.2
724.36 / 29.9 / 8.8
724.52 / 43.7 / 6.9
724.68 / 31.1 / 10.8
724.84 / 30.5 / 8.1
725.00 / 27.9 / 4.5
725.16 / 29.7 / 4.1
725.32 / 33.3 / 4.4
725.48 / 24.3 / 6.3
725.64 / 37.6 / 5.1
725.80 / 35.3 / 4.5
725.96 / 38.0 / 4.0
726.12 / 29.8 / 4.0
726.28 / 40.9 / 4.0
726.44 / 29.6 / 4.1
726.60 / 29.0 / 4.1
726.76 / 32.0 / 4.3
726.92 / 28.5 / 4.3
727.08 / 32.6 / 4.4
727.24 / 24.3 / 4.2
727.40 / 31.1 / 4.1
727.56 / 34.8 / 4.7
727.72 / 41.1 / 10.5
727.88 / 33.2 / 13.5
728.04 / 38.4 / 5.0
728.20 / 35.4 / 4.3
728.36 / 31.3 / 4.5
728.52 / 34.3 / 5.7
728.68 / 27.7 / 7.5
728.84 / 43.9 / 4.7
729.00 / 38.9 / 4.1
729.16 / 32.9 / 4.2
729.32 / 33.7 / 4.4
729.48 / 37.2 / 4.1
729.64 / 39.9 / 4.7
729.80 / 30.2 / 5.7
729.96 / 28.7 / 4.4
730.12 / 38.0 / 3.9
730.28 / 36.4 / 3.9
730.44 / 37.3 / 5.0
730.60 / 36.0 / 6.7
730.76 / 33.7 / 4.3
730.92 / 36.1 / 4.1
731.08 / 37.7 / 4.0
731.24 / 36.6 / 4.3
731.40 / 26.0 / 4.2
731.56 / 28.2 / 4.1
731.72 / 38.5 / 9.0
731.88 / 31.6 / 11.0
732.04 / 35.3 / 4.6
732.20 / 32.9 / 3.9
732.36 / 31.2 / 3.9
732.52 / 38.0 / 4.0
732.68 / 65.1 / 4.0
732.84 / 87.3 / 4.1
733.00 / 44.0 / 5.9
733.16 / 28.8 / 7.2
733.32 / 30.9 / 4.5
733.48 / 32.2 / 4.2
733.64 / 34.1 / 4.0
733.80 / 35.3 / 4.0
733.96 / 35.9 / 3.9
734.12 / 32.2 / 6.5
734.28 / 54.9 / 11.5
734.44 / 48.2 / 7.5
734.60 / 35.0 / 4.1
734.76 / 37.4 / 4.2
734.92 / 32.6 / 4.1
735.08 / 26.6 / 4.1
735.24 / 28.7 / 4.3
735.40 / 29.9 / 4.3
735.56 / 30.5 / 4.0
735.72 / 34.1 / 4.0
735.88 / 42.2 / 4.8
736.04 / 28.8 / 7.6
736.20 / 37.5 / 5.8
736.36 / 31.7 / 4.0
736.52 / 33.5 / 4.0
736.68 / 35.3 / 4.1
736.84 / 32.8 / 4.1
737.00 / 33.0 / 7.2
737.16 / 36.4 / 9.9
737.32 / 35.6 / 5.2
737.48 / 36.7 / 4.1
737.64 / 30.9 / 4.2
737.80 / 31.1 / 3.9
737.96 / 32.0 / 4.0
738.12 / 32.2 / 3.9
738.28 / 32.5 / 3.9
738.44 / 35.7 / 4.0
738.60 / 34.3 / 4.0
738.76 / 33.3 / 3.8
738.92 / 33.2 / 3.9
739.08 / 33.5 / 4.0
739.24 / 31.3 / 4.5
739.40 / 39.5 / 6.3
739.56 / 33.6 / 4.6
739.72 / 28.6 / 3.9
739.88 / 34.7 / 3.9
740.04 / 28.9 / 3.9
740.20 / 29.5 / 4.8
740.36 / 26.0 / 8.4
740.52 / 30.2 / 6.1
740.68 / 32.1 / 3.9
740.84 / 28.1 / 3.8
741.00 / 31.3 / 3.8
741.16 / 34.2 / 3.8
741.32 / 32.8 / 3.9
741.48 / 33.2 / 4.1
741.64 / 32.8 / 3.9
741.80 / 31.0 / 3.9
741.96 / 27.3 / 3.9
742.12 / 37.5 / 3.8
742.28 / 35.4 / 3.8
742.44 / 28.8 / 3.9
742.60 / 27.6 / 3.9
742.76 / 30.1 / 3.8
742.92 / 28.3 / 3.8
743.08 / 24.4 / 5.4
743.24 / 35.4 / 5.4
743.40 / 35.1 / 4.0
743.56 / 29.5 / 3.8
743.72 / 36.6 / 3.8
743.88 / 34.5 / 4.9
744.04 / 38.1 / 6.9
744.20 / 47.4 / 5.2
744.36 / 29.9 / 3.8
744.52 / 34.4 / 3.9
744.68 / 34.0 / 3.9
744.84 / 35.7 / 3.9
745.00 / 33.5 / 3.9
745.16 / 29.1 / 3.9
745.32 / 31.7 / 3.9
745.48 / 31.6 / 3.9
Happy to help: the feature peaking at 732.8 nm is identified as [S II]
